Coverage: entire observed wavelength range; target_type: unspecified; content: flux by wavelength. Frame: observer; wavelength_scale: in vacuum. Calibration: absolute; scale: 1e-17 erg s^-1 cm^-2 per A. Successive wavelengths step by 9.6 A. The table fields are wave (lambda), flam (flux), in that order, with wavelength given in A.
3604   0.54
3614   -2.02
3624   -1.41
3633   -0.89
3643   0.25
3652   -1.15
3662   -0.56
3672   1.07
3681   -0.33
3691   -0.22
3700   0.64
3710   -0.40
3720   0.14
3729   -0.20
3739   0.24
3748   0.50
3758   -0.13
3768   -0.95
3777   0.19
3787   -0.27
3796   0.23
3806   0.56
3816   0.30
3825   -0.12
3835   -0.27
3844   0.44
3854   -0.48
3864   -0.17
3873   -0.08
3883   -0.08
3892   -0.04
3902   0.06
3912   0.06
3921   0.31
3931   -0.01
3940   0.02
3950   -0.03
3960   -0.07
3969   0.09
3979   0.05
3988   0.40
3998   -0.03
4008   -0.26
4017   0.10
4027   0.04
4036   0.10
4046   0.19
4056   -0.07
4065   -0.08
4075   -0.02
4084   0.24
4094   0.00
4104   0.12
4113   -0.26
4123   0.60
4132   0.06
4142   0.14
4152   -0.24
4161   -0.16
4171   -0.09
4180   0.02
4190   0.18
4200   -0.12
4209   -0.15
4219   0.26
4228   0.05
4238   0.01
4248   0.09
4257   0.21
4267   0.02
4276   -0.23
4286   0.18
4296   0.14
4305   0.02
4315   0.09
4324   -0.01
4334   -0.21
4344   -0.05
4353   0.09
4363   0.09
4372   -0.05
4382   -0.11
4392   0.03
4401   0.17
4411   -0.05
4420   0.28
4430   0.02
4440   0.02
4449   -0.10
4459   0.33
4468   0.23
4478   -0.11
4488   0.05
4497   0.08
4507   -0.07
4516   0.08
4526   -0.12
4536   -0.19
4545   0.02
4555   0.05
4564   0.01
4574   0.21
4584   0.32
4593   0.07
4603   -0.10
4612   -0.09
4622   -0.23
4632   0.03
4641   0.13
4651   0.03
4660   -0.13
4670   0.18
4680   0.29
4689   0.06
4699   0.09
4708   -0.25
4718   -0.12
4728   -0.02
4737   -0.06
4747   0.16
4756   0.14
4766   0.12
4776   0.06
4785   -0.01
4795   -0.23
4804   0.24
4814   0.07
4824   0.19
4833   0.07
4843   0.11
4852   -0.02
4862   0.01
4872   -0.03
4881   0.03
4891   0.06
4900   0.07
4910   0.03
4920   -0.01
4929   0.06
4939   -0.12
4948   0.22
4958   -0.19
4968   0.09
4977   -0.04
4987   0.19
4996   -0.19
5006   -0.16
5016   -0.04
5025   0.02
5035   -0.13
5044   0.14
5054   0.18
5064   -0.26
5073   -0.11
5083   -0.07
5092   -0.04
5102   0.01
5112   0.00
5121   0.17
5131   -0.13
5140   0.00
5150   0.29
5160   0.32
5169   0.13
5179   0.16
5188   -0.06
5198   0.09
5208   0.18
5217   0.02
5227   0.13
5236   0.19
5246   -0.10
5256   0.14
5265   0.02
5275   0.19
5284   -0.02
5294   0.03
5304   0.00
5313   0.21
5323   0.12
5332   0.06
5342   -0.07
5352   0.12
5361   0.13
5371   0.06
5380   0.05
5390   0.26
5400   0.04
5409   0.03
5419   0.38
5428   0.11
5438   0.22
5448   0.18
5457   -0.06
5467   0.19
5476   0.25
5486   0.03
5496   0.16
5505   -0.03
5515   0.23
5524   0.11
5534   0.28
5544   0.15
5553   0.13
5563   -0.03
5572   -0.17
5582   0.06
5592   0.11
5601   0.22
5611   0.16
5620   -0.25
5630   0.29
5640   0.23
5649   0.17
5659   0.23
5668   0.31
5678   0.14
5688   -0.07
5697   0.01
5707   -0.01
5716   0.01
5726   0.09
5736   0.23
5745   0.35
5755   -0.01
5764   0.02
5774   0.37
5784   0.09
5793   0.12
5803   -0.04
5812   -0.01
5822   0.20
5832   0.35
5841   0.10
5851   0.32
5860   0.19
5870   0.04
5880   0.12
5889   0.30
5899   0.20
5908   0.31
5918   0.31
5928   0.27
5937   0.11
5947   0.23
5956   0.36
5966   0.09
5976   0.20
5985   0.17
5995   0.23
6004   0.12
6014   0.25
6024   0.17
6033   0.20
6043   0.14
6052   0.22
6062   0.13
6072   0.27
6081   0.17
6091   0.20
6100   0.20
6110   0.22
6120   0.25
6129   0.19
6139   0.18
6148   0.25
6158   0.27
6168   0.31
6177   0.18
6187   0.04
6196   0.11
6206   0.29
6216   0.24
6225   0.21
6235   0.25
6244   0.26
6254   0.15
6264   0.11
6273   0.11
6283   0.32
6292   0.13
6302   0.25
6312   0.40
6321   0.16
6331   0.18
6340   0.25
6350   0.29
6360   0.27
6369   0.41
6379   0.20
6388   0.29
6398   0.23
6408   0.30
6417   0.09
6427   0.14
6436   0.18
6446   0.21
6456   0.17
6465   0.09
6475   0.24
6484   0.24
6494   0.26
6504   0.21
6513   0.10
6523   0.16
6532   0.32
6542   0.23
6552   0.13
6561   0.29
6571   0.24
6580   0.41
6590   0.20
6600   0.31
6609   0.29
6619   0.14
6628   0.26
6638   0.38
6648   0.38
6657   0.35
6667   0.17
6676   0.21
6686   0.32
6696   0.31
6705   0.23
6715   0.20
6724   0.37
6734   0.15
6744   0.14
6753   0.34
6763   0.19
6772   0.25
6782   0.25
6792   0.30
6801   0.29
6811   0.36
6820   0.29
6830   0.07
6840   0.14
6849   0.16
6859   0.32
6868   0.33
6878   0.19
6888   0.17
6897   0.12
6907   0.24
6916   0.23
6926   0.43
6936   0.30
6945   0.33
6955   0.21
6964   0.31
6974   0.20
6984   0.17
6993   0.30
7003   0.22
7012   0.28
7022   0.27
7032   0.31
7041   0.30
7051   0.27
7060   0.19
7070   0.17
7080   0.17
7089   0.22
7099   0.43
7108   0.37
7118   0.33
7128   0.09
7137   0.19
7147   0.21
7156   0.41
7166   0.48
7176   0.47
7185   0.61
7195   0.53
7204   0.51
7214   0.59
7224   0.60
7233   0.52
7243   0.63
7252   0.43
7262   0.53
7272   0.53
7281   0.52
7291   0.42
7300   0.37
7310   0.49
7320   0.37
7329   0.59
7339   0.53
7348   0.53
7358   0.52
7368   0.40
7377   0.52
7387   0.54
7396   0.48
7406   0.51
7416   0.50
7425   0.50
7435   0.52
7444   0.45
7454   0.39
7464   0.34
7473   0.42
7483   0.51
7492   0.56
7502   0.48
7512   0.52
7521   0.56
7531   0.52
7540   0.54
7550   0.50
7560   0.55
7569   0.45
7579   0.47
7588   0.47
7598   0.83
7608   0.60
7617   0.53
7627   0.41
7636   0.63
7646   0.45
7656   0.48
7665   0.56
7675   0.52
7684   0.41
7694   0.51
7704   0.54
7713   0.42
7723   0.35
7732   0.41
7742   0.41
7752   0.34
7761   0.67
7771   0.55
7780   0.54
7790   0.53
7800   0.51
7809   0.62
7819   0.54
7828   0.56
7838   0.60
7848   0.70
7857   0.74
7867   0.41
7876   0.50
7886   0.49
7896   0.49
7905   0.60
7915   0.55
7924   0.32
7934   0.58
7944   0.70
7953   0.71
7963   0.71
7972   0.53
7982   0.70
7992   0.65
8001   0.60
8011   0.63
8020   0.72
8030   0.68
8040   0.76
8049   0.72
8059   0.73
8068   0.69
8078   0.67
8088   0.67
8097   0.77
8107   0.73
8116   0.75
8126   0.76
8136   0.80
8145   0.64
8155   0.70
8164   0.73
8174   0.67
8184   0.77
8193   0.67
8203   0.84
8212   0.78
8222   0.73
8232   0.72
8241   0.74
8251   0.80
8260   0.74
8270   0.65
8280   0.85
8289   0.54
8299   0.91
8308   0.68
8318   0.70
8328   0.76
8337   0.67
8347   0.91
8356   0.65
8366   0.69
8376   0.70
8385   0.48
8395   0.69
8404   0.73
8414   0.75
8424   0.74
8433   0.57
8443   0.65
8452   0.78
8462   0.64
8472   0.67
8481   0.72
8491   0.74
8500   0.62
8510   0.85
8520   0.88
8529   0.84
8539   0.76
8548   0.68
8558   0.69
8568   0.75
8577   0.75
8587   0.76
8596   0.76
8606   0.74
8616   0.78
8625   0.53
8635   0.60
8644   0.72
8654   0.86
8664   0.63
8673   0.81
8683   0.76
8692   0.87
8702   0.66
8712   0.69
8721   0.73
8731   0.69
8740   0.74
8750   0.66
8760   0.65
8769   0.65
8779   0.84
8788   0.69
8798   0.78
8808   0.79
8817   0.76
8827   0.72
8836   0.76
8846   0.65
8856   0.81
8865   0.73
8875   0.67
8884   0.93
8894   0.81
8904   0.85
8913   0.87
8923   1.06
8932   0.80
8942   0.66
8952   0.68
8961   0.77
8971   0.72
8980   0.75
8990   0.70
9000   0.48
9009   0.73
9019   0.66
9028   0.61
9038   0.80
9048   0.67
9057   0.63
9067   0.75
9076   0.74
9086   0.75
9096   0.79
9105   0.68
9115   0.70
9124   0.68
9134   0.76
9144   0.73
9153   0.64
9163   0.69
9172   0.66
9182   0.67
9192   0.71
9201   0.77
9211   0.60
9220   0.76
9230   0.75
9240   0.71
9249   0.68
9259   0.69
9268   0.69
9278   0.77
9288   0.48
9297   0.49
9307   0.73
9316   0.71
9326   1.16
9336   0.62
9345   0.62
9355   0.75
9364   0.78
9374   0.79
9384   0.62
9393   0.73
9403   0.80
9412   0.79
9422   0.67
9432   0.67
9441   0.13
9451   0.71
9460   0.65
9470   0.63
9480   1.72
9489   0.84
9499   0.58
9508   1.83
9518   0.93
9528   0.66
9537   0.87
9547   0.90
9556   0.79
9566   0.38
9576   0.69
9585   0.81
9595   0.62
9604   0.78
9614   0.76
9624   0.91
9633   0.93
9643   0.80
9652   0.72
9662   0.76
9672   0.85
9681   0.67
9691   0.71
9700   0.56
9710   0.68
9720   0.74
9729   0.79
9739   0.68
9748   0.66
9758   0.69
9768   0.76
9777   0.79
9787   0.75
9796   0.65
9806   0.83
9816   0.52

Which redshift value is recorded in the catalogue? 0.80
